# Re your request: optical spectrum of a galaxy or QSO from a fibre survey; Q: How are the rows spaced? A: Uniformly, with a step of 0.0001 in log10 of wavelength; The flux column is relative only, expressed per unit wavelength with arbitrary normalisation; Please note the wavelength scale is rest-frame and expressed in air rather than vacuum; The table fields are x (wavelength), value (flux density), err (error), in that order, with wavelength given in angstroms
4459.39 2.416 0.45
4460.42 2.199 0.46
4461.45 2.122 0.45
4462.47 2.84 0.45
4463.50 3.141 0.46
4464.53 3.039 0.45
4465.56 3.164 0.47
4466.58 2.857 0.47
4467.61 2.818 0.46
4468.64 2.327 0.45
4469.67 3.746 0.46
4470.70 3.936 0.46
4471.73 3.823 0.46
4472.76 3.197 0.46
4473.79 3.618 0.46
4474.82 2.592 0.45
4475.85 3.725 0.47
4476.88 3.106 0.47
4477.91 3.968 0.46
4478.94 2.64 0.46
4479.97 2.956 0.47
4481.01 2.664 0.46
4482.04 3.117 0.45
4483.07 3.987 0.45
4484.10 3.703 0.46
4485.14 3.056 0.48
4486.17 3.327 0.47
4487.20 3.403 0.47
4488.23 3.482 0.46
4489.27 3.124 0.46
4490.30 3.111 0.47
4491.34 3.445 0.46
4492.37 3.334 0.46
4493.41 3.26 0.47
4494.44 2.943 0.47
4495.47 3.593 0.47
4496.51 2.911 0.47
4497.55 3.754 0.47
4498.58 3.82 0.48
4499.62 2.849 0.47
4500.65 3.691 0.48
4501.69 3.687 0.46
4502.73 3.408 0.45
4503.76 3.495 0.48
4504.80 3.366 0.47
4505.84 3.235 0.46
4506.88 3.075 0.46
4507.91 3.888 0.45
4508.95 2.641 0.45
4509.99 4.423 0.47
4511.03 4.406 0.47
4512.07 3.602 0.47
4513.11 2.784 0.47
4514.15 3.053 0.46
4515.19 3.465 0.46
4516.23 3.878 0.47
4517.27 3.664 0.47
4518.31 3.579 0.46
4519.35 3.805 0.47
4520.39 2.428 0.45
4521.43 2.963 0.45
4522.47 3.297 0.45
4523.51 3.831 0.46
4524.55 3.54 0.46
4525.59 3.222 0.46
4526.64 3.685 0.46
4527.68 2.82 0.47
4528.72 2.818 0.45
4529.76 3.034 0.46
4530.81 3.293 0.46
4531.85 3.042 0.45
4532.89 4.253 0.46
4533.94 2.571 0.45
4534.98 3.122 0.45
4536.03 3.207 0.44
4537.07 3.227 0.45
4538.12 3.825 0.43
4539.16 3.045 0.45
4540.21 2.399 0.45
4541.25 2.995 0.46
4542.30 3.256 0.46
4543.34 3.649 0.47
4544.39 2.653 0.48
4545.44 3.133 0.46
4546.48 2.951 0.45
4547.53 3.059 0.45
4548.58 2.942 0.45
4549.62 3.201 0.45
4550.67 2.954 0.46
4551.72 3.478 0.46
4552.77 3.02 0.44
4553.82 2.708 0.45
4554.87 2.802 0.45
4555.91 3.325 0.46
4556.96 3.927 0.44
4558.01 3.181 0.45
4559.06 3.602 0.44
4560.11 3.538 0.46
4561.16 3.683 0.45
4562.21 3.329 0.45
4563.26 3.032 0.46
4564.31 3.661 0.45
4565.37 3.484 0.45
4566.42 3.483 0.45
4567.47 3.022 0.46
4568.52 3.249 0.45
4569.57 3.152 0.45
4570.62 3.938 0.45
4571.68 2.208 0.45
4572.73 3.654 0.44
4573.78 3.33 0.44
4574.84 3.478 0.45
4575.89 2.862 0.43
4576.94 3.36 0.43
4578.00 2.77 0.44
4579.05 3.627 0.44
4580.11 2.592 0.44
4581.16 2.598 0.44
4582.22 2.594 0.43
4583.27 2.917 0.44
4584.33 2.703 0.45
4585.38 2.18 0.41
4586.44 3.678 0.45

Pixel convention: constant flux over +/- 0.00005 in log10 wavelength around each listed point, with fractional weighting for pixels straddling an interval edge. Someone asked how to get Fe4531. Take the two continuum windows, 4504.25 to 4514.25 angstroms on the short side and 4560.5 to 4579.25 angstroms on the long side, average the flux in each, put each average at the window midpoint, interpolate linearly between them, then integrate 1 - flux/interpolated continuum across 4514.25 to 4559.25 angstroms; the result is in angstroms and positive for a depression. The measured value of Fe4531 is 2.1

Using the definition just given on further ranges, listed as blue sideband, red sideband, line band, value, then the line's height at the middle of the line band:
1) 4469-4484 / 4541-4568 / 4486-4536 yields -0.8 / 3.31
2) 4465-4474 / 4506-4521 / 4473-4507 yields 0.4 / 3.36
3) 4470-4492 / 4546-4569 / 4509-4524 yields -0.8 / 3.3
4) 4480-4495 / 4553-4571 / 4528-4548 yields 1.2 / 3.33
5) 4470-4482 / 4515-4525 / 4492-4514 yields -0.3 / 3.39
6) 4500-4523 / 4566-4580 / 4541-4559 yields 0.9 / 3.3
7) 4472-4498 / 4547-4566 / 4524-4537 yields 0.2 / 3.28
